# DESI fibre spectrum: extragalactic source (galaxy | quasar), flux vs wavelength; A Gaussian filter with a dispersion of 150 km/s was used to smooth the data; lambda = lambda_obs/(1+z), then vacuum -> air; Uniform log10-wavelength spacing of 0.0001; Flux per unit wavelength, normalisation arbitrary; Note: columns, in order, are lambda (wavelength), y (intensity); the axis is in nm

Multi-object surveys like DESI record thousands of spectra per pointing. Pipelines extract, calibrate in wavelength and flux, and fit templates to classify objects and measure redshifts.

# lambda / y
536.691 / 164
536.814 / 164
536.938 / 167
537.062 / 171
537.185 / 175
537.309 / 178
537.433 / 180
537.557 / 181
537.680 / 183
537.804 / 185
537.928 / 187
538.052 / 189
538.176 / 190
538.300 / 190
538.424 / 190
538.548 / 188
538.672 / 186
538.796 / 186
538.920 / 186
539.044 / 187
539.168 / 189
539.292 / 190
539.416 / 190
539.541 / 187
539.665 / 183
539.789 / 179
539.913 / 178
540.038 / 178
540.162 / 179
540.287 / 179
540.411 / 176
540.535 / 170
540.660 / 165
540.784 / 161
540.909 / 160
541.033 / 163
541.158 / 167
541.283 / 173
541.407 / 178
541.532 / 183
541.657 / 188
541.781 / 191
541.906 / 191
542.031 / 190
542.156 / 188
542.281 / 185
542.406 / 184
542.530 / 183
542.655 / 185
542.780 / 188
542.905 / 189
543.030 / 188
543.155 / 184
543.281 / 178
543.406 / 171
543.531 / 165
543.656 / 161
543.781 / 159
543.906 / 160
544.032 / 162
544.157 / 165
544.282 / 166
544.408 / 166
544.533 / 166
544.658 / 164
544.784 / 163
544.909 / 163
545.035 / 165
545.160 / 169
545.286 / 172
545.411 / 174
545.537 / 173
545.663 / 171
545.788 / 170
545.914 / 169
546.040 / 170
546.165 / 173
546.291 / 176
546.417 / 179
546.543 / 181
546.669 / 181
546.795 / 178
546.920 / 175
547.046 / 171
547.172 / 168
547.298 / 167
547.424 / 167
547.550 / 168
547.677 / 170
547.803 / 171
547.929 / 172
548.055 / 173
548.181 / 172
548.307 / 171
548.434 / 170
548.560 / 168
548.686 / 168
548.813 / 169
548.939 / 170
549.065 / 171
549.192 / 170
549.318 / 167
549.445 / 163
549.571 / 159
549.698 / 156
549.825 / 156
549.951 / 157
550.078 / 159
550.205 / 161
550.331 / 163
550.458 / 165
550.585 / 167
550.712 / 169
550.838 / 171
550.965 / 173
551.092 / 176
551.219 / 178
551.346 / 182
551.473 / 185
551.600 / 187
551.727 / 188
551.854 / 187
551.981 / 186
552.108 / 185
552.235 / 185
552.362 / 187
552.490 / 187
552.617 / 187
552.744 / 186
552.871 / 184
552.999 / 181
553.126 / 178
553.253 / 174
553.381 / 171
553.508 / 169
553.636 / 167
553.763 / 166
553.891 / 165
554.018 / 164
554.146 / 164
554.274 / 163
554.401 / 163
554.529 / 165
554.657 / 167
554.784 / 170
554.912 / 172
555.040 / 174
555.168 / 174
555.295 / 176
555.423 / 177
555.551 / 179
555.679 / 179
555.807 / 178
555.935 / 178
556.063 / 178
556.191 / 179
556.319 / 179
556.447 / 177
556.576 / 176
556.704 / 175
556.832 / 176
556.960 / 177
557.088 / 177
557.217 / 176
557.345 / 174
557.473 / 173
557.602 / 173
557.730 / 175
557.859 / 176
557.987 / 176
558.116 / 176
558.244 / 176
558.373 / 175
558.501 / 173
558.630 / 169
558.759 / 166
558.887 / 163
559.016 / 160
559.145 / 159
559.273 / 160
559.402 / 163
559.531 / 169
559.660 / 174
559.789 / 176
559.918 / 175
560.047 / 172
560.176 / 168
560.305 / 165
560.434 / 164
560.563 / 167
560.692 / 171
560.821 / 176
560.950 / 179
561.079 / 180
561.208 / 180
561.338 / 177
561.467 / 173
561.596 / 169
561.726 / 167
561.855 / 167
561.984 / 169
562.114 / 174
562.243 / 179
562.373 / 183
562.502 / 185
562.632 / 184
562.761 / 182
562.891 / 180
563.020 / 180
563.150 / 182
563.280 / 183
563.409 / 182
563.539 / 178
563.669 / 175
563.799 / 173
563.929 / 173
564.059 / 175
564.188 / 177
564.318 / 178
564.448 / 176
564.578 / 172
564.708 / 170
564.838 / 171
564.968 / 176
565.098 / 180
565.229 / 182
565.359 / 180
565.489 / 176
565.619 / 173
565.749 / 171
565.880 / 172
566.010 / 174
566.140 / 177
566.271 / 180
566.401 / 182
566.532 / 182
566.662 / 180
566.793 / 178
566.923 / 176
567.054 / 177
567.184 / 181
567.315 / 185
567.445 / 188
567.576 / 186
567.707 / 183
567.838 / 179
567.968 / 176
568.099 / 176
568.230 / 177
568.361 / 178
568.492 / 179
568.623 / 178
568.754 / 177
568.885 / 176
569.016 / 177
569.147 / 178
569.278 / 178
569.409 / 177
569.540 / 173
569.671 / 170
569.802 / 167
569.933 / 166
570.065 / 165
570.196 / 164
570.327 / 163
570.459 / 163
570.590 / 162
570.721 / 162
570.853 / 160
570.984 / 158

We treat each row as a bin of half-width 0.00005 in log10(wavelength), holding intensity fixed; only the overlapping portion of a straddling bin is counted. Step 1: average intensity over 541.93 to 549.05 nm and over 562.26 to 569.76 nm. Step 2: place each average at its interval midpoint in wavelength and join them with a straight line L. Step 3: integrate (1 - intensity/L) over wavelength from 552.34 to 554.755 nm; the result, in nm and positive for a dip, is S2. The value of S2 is 0.03 nm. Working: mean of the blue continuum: 173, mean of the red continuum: 178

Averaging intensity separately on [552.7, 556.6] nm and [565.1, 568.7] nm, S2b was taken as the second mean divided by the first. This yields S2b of 1.03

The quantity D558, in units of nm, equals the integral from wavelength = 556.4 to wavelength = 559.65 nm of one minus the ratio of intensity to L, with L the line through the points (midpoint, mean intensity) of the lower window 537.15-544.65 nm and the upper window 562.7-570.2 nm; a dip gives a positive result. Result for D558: 0.110 nm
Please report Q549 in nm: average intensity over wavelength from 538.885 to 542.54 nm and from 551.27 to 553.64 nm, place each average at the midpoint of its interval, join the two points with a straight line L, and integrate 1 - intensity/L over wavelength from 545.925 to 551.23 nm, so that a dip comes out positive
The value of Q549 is 0.36 nm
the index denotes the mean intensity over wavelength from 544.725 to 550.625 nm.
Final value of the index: 169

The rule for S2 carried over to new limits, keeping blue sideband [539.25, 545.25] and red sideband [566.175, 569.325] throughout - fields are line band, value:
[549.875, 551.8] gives 0.050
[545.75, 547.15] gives 0.010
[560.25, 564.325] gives 0.061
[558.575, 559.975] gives 0.089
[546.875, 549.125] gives 0.079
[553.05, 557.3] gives 0.108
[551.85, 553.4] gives -0.054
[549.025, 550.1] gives 0.088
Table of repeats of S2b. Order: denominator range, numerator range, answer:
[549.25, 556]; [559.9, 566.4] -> 1.01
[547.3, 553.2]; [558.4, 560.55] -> 0.97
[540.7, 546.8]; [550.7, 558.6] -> 1.01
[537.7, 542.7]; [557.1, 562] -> 0.94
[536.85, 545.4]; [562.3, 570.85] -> 0.99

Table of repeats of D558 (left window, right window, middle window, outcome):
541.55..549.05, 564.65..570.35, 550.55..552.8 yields -0.09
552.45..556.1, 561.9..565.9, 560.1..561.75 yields 0.04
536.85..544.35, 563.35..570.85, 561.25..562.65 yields 0.01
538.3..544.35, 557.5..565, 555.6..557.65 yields -0.02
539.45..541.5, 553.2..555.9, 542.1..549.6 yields 0.03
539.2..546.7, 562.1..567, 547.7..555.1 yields 0.17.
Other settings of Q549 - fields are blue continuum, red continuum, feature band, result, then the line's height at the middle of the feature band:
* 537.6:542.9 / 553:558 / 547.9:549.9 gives 0.11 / 177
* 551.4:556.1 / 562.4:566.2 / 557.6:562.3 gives 0.15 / 177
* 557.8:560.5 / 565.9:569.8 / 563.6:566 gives 0.00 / 175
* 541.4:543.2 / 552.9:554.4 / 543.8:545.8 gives 0.18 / 183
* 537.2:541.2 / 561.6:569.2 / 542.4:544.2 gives 0.06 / 180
